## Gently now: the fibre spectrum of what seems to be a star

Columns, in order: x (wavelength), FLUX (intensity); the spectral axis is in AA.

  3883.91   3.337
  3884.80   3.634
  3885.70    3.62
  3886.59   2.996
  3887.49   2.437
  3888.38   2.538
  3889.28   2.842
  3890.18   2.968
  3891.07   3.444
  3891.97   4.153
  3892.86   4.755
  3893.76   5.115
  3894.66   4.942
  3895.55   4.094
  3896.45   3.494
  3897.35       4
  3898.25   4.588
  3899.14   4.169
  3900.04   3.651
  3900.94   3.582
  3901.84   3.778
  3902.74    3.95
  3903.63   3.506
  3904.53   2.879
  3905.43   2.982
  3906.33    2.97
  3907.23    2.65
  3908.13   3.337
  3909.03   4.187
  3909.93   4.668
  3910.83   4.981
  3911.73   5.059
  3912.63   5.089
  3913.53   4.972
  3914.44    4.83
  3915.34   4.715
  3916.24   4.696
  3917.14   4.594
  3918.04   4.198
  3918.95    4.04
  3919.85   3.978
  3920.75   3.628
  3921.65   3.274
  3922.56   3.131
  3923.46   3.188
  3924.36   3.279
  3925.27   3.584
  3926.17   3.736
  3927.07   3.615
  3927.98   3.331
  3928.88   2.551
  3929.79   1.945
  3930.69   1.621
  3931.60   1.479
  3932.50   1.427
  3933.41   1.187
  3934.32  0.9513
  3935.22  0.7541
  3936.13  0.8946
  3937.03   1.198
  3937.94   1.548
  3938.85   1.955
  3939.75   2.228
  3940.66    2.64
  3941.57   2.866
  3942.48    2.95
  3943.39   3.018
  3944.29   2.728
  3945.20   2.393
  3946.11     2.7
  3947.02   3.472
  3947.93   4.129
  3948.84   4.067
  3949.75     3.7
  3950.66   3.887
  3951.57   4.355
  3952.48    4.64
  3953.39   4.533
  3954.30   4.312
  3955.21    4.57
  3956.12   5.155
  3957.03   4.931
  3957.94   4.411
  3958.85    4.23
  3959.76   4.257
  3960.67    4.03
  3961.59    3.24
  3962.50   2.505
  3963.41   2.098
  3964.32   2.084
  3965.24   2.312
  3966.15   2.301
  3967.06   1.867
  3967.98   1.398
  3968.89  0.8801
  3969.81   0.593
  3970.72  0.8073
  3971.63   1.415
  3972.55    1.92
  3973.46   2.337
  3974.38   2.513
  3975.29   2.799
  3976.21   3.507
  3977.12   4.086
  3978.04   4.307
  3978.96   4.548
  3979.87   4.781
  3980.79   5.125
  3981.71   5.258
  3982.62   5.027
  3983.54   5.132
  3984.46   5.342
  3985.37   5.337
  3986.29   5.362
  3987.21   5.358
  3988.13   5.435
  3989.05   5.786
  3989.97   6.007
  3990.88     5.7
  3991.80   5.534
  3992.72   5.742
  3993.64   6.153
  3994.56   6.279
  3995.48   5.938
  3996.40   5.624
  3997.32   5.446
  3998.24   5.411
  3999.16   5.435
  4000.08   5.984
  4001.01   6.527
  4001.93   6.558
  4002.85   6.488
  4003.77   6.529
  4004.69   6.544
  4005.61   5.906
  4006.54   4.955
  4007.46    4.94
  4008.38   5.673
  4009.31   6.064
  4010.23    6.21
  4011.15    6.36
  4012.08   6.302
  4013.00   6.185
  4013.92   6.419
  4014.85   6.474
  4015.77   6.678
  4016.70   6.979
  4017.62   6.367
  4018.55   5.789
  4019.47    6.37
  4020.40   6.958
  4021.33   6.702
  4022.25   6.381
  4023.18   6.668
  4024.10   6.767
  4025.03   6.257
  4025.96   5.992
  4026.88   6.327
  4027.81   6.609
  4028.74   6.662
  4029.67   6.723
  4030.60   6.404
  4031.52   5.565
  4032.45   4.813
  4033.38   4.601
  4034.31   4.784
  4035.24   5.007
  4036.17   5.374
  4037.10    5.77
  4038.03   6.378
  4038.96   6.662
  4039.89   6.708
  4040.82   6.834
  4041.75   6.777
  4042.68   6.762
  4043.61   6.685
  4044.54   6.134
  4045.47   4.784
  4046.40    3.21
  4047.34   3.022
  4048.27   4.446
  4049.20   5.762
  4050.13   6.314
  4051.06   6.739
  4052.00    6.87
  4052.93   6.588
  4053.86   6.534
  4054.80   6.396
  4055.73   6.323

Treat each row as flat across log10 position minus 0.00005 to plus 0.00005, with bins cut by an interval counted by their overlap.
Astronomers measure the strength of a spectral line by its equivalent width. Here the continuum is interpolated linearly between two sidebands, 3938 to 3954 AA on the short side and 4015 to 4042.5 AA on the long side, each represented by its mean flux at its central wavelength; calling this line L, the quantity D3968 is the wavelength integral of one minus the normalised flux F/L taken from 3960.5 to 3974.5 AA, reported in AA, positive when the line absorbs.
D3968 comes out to 7.1 AA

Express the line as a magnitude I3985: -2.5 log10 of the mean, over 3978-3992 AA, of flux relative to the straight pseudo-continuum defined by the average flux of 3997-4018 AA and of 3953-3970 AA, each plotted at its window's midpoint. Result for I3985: -0.13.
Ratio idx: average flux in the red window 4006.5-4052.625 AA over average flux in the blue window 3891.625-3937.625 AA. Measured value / 1.7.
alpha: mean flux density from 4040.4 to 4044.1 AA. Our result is 6.77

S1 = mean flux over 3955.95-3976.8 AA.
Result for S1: 2.65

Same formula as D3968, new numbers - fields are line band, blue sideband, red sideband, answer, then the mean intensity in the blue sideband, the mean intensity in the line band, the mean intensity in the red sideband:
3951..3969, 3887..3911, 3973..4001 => 4.55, 3.71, 3.46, 5.07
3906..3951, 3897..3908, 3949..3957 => 8.93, 3.55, 3.16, 4.41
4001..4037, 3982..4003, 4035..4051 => -2.53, 5.71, 6.12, 5.72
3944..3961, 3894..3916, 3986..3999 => 3.15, 4.06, 4.04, 5.7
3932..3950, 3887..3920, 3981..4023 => 9.22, 3.97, 2.32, 5.95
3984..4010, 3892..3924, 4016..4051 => -1.83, 4.05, 5.79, 5.97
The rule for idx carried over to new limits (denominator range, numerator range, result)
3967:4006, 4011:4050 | 1.29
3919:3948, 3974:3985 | 1.73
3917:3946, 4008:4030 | 2.47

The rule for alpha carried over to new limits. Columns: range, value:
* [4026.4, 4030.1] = 6.57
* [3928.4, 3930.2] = 2.27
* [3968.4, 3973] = 1.12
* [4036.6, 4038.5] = 6.06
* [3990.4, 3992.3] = 5.65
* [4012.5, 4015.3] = 6.36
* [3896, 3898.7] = 4.03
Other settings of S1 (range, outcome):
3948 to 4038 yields 4.96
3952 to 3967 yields 3.68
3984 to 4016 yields 5.9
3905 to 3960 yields 3.38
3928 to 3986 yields 3.05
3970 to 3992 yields 4.25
